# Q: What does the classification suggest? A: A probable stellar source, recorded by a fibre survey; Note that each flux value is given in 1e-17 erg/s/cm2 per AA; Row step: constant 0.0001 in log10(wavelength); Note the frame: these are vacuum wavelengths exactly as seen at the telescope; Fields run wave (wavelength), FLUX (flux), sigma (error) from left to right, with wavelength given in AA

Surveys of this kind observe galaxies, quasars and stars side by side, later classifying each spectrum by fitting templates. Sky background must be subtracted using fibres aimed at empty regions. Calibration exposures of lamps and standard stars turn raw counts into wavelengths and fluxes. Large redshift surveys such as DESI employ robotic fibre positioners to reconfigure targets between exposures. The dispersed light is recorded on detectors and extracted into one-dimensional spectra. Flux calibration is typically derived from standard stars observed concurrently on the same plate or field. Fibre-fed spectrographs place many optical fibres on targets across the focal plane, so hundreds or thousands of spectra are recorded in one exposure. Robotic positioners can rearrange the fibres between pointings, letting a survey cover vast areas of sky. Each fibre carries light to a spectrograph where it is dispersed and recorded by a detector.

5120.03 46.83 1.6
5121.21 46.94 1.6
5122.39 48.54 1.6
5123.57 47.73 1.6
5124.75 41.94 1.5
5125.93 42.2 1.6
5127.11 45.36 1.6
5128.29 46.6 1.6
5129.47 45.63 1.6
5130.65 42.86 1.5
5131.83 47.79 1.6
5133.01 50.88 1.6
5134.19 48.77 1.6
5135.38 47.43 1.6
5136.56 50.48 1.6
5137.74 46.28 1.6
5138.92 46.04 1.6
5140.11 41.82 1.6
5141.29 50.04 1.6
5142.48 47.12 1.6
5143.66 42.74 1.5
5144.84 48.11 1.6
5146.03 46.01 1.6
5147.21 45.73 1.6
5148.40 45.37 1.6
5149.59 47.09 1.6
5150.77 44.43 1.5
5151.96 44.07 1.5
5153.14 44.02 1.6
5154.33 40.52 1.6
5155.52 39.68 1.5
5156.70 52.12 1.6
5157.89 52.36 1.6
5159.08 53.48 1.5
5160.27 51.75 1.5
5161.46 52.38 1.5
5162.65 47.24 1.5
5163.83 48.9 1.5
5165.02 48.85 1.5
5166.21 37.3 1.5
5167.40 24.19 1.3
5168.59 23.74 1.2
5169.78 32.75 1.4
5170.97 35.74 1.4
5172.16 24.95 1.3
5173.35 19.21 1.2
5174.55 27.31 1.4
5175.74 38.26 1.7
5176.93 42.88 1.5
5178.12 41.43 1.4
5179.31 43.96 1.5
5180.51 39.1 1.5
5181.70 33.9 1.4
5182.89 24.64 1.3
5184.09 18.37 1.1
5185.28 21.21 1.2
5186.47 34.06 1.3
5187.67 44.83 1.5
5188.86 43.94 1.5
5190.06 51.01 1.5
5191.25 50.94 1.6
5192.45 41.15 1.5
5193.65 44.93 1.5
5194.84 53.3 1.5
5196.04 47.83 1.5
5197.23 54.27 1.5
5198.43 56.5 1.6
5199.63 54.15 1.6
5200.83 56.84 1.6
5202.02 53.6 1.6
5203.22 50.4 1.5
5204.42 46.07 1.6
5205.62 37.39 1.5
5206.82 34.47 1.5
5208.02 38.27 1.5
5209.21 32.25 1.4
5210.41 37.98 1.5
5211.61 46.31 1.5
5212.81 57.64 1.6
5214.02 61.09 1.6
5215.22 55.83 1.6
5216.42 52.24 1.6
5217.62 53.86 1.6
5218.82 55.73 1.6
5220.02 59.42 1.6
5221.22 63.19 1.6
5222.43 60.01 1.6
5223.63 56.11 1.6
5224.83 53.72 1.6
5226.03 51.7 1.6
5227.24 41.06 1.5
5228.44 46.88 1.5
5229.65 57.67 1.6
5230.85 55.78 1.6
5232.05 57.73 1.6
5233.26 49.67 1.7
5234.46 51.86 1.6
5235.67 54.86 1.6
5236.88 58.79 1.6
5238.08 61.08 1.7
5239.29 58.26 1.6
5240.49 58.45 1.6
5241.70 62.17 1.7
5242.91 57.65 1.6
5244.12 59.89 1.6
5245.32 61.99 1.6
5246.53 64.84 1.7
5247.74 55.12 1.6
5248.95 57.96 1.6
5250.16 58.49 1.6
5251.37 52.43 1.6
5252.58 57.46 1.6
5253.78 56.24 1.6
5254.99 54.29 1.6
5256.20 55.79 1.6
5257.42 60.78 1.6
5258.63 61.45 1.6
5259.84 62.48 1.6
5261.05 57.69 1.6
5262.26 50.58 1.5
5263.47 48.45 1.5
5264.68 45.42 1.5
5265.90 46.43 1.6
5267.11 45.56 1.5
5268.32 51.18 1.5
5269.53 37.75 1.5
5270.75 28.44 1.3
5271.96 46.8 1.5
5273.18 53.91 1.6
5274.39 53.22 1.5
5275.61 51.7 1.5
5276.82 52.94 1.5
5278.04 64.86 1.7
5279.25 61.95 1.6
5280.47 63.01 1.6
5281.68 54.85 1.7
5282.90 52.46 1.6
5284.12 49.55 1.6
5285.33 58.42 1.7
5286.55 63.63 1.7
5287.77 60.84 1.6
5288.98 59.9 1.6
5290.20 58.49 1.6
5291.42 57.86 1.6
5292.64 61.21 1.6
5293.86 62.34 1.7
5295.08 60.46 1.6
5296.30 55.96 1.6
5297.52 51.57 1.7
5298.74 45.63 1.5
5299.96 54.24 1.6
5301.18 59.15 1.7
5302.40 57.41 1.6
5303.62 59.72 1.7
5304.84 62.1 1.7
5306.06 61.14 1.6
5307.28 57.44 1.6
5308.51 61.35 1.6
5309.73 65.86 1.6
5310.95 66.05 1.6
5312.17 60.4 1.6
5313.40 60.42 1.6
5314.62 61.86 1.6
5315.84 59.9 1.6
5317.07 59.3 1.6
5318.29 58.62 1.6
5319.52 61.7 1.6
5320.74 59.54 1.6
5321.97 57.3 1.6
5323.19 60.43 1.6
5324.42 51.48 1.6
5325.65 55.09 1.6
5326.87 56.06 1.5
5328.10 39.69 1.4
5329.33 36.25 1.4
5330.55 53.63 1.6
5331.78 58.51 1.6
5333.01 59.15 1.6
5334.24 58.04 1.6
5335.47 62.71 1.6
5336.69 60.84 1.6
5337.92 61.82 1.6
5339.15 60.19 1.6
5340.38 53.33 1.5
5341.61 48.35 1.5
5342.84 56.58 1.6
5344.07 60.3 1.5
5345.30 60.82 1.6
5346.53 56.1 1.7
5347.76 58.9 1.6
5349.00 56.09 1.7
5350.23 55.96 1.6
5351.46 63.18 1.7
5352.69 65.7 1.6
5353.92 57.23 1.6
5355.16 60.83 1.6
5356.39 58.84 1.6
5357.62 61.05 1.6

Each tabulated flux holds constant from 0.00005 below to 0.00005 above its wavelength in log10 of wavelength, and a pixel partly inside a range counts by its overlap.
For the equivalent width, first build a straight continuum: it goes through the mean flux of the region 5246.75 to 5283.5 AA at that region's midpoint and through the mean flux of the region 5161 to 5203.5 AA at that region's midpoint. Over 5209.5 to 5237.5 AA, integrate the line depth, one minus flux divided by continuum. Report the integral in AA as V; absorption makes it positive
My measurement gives -4.0 AA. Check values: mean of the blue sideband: 40.6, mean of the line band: 53.6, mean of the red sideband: 53.4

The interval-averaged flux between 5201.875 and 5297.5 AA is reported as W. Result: 54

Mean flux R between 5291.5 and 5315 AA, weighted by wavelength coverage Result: 59.1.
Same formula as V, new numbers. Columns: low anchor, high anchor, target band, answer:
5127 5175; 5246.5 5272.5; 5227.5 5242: -1.55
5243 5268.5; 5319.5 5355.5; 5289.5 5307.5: -0.47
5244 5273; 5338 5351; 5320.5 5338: 0.37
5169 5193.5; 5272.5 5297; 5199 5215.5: -2.42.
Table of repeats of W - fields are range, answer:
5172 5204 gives 41.5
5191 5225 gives 50.5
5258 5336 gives 55.8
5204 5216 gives 44.8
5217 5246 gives 56.2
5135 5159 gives 46.2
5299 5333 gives 57.5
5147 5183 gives 40.4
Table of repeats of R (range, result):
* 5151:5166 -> 47.6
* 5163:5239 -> 45.4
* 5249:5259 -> 57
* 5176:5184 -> 36.4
